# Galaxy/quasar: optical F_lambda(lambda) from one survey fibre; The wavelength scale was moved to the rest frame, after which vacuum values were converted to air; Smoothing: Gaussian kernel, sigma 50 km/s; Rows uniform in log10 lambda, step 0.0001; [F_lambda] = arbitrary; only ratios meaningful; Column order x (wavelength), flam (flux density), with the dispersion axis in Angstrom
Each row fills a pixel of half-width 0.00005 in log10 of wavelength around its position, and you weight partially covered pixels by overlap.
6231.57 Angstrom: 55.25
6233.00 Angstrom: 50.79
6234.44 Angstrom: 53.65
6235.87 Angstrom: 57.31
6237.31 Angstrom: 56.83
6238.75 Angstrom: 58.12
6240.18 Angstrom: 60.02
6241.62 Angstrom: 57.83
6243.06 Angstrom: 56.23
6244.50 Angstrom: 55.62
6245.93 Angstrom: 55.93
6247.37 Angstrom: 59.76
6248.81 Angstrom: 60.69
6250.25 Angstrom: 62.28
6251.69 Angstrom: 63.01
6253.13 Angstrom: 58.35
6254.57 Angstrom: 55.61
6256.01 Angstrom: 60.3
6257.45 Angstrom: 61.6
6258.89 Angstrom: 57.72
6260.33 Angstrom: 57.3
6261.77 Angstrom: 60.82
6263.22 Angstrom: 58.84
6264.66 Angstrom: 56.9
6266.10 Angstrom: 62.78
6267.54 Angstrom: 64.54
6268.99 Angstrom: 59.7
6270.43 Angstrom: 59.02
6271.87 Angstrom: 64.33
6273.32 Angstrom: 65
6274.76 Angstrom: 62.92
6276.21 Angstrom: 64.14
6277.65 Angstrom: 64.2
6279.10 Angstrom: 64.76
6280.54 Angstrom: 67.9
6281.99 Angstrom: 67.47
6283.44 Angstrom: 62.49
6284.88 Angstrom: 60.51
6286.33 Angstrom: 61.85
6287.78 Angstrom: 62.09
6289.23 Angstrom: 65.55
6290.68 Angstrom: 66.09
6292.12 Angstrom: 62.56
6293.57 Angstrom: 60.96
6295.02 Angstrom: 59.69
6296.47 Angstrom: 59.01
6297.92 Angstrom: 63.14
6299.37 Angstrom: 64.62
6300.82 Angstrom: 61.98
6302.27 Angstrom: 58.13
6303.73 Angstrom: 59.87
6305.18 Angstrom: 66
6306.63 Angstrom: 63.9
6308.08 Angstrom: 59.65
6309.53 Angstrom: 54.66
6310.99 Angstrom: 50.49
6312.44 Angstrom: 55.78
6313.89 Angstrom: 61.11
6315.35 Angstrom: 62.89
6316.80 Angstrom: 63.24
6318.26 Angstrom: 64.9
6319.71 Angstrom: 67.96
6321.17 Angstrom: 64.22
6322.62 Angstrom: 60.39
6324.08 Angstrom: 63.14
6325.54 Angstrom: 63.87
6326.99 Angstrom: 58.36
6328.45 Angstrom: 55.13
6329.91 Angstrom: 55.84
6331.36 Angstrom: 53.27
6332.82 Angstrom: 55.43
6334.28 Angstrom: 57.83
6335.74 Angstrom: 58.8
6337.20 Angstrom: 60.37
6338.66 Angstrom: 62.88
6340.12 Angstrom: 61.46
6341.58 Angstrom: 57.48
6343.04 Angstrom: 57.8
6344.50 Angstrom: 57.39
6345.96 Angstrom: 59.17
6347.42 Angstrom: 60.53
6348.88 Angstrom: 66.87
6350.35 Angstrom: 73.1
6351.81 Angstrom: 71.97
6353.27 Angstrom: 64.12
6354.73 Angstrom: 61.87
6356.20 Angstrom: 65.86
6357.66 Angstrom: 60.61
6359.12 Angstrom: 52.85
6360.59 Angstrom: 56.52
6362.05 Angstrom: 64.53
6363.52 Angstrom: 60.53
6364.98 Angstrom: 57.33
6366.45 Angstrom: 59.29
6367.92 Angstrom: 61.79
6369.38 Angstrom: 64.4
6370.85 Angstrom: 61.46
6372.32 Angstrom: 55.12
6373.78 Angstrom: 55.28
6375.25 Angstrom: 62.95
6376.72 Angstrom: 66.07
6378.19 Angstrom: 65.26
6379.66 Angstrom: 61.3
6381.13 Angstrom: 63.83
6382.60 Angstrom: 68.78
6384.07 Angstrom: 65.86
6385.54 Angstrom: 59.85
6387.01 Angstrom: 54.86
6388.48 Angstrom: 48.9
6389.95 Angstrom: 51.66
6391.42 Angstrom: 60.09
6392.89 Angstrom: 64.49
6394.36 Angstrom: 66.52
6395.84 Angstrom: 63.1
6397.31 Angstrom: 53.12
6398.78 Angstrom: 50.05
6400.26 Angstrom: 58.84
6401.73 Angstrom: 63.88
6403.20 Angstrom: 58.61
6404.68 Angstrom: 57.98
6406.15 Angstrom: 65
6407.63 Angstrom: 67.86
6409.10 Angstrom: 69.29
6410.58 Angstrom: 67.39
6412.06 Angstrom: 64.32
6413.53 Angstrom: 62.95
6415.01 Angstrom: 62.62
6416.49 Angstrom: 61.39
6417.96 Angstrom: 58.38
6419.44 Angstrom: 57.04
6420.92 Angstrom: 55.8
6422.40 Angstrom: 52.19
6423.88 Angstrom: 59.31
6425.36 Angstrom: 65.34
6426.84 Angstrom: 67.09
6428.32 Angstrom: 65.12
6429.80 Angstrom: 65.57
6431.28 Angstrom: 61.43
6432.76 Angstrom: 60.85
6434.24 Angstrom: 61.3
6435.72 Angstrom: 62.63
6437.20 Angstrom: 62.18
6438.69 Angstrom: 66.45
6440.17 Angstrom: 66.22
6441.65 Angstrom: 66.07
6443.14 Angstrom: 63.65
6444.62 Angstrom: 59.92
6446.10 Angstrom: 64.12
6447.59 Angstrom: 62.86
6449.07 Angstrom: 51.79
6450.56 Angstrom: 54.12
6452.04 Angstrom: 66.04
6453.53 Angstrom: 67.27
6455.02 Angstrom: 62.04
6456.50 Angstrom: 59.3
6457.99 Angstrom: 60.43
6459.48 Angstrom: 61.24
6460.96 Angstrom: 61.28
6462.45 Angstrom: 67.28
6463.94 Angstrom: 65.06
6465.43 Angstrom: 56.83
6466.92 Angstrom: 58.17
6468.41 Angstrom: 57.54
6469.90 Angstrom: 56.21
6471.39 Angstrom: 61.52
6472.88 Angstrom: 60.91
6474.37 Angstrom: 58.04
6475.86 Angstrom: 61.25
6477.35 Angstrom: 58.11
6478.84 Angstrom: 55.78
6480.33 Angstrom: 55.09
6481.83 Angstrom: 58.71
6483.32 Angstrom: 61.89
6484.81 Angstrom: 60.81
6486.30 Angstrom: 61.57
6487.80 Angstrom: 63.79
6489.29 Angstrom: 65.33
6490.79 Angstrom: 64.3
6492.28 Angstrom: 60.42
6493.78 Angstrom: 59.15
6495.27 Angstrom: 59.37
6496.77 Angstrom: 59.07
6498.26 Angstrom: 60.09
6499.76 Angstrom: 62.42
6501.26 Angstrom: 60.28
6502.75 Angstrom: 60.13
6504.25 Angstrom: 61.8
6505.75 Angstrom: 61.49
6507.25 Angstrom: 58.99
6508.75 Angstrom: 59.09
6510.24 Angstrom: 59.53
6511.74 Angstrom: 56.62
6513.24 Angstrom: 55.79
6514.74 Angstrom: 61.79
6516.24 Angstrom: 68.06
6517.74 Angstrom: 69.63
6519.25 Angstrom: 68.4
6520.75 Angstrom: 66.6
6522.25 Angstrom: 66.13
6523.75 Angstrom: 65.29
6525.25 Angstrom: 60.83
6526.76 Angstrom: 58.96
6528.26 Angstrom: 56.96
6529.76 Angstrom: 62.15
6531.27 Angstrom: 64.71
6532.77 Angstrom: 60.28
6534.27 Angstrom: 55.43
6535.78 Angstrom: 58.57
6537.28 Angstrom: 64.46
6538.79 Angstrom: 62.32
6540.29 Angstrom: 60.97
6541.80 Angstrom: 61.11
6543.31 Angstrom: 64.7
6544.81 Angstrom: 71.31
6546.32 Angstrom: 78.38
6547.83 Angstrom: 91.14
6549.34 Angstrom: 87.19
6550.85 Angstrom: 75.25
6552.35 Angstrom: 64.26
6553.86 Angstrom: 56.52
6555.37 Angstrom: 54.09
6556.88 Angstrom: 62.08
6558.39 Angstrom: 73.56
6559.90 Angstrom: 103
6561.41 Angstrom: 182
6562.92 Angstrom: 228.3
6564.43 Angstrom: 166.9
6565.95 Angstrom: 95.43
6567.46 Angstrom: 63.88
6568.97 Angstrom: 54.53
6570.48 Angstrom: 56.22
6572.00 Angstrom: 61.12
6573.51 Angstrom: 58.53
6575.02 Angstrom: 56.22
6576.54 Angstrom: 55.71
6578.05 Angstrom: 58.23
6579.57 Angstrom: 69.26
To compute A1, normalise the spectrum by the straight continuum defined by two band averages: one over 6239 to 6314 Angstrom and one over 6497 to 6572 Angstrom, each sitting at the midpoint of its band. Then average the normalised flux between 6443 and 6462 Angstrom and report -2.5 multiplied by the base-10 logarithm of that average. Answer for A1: 0.132 mag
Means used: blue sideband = 60.9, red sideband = 72.8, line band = 61.1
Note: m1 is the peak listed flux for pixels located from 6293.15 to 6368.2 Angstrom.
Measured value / 73.1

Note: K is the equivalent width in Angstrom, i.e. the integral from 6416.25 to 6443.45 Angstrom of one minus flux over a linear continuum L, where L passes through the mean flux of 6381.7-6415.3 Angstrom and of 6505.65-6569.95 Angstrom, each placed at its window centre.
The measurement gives 1.0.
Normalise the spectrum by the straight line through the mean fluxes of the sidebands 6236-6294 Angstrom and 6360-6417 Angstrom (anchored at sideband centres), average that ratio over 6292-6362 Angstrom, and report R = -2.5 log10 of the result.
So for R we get 0.00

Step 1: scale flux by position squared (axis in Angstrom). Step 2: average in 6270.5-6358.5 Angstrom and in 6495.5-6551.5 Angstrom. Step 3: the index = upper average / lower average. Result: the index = 1.1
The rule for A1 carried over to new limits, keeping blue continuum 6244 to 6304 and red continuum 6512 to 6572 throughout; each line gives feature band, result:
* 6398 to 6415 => 0.105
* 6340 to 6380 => 0.078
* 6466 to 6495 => 0.210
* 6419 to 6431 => 0.144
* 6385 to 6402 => 0.176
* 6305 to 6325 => 0.043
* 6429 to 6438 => 0.127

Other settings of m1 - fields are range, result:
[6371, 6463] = 69.29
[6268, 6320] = 67.96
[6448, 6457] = 67.27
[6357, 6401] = 68.78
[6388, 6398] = 66.52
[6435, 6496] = 67.28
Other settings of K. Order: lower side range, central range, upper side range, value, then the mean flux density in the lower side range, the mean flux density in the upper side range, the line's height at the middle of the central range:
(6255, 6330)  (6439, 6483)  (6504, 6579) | 5.3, 61.6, 72.6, 69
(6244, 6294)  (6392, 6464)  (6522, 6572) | 9.3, 61.6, 78.3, 71.1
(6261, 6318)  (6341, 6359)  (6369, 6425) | -0.5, 61.8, 60.7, 61.2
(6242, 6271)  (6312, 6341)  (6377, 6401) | -0.4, 59.3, 59.9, 59.6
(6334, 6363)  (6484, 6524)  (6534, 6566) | 9.6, 61.6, 87.5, 81.6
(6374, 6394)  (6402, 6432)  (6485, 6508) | -0.6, 61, 61.2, 61.1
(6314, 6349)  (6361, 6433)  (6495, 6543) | -0.5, 60.3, 61.5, 60.7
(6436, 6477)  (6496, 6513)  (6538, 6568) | 3.6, 61.4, 90.3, 75.8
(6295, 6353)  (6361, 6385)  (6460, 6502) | -0.5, 60.8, 60.4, 60.7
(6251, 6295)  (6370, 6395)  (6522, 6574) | 2.7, 61.9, 77.6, 68.2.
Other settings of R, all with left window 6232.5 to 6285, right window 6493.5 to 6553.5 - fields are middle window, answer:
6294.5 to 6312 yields 0.01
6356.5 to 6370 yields 0.03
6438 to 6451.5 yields 0.02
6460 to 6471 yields 0.05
